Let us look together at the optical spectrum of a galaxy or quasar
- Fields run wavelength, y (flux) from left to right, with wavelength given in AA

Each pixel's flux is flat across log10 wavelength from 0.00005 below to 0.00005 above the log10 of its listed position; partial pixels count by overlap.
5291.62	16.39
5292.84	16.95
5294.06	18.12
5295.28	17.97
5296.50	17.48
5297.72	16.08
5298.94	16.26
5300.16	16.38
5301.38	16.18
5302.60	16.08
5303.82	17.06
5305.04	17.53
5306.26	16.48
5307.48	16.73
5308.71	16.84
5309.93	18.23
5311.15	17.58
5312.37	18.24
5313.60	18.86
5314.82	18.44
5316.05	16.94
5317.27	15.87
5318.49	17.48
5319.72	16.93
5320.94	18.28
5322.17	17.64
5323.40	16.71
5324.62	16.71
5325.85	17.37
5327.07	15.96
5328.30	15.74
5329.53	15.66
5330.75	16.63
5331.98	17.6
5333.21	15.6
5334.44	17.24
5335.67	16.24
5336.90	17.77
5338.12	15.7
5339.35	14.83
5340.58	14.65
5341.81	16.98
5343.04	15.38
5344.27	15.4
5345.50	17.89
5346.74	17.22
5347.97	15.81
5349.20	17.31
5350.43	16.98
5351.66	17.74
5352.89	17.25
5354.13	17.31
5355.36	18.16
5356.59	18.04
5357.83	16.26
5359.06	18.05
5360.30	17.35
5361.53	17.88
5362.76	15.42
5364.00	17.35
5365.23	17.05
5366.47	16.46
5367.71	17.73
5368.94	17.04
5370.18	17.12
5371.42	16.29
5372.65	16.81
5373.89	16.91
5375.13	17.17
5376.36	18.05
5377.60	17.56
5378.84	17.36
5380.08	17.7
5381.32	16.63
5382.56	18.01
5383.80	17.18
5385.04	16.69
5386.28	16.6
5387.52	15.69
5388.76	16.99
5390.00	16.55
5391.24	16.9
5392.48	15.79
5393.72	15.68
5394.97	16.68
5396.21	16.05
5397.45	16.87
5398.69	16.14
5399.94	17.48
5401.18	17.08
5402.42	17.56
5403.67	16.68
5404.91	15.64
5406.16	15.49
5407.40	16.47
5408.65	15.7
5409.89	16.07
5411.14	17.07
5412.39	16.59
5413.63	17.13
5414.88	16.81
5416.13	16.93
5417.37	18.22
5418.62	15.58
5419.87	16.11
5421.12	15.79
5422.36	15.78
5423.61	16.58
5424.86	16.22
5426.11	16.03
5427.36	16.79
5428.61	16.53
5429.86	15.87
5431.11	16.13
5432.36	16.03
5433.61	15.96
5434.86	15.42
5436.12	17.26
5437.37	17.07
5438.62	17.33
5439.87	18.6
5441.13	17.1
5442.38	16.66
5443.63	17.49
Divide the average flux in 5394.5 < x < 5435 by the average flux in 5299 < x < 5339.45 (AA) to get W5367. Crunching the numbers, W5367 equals 0.97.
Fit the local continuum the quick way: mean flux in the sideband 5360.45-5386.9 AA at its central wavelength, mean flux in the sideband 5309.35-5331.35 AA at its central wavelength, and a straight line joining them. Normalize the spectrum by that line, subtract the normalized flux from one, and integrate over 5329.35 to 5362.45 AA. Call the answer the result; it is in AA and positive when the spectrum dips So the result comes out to 0.7 AA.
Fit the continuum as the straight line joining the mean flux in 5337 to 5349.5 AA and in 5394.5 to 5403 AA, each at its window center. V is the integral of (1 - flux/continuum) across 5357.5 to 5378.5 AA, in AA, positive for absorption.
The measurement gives -0.81 AA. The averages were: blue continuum 16.2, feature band 17.1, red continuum 16.9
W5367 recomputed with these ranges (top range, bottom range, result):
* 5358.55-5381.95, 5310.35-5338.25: 1.01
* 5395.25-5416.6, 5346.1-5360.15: 0.96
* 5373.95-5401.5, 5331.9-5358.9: 1.01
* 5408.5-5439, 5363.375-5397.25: 0.97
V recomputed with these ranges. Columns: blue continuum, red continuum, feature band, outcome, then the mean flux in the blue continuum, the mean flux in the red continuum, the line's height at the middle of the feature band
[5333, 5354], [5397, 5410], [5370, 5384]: -0.63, 16.5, 16.5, 16.5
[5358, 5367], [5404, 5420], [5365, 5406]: -0.14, 17.1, 16.5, 16.8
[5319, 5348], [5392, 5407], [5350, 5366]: -0.79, 16.5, 16.4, 16.5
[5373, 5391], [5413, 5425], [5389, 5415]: 0.44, 17.1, 16.5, 16.8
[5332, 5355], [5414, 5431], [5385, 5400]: 0.04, 16.6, 16.4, 16.5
